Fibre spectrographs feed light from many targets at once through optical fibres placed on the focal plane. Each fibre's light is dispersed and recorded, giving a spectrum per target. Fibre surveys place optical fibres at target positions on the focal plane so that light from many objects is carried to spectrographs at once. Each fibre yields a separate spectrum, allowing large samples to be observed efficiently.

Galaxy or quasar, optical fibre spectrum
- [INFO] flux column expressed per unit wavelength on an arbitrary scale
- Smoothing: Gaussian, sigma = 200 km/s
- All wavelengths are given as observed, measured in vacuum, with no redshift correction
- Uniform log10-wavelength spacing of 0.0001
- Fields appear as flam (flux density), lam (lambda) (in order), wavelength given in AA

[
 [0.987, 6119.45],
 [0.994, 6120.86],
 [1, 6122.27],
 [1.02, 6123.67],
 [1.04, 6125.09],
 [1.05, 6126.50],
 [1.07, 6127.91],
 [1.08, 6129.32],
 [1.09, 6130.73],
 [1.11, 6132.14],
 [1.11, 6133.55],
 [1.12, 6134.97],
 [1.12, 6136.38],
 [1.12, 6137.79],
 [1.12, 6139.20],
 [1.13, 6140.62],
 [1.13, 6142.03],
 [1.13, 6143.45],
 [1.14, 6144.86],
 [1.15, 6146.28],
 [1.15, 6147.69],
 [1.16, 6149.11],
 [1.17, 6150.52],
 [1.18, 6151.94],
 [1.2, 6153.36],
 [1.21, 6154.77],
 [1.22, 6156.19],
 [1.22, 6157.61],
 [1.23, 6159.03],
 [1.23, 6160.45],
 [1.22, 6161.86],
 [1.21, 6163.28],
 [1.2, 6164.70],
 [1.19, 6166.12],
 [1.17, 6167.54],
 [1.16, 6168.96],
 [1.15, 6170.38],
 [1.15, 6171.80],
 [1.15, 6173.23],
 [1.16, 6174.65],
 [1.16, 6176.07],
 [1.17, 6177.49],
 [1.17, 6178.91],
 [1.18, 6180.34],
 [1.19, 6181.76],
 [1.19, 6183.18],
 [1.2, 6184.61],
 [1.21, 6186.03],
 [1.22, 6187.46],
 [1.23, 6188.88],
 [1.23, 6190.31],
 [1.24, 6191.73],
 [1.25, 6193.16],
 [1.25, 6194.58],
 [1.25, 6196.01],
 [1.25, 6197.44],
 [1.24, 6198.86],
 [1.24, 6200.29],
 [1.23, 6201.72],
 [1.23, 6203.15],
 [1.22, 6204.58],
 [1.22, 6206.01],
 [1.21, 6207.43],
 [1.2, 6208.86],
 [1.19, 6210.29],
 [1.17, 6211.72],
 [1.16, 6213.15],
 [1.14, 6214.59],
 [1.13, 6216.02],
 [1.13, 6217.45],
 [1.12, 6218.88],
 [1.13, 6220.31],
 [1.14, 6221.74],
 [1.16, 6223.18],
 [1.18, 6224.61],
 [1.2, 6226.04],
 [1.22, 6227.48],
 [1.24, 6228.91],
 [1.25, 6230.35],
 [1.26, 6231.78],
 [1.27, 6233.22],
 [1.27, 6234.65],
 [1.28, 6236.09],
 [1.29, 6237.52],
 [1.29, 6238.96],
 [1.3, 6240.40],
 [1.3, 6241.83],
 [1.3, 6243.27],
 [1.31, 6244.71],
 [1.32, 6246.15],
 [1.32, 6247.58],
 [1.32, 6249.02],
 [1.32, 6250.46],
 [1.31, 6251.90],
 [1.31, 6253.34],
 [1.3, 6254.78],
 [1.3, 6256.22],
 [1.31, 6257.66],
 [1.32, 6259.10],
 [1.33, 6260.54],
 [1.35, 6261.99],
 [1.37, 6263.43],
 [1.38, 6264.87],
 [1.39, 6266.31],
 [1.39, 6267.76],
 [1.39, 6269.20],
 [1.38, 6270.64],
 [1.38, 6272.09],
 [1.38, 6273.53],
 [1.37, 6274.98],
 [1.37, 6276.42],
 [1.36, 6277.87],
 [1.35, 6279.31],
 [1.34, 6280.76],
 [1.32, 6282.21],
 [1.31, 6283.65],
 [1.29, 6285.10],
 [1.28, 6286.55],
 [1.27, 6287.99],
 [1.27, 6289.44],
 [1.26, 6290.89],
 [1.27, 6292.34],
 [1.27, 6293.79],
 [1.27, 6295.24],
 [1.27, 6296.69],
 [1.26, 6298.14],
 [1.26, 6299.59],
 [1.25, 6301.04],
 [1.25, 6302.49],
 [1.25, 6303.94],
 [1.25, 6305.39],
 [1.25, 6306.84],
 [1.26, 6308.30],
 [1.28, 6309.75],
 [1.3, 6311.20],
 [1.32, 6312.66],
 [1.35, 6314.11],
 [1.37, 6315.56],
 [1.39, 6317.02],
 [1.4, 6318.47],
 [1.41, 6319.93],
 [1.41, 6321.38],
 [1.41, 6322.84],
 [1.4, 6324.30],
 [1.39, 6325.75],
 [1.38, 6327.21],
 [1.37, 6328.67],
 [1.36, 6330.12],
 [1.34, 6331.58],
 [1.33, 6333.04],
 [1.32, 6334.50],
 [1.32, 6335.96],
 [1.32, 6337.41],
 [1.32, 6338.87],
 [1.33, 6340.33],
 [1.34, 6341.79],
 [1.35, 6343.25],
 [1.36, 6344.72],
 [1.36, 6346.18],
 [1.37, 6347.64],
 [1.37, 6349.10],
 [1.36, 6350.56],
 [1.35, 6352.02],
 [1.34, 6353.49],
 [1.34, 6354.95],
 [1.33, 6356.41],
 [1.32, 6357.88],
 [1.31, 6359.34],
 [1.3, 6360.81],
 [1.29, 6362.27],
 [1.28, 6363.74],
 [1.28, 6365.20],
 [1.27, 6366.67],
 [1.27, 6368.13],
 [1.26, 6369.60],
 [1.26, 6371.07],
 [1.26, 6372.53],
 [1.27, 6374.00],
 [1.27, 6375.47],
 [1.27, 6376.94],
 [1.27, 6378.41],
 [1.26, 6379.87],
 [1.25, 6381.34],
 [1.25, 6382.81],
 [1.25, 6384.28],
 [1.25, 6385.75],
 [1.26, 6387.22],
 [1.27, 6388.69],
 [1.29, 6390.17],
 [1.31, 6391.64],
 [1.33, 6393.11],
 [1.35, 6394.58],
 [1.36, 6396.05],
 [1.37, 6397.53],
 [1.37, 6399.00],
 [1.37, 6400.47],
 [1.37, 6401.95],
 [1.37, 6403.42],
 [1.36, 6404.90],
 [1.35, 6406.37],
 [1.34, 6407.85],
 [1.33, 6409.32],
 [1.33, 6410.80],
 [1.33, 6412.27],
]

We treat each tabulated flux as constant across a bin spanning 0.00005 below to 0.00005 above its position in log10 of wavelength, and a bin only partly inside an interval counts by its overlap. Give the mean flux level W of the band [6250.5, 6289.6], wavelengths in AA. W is 1.34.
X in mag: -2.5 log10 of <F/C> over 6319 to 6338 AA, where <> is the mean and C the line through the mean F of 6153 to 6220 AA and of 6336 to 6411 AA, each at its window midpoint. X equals -0.066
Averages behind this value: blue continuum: 1.2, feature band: 1.37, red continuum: 1.31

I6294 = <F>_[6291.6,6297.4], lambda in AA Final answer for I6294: 1.27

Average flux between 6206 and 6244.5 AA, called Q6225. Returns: 1.21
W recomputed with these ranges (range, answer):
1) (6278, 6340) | 1.32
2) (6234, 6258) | 1.3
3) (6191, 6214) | 1.22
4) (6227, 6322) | 1.31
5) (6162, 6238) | 1.2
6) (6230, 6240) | 1.27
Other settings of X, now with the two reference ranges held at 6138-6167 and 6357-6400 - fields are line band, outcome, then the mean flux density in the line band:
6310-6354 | -0.076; 1.36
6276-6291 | -0.059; 1.31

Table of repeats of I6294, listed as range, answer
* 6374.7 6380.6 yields 1.27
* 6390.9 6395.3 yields 1.33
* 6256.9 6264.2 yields 1.34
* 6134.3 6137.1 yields 1.12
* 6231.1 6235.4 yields 1.27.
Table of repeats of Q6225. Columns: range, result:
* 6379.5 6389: 1.25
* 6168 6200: 1.2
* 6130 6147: 1.12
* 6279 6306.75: 1.28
